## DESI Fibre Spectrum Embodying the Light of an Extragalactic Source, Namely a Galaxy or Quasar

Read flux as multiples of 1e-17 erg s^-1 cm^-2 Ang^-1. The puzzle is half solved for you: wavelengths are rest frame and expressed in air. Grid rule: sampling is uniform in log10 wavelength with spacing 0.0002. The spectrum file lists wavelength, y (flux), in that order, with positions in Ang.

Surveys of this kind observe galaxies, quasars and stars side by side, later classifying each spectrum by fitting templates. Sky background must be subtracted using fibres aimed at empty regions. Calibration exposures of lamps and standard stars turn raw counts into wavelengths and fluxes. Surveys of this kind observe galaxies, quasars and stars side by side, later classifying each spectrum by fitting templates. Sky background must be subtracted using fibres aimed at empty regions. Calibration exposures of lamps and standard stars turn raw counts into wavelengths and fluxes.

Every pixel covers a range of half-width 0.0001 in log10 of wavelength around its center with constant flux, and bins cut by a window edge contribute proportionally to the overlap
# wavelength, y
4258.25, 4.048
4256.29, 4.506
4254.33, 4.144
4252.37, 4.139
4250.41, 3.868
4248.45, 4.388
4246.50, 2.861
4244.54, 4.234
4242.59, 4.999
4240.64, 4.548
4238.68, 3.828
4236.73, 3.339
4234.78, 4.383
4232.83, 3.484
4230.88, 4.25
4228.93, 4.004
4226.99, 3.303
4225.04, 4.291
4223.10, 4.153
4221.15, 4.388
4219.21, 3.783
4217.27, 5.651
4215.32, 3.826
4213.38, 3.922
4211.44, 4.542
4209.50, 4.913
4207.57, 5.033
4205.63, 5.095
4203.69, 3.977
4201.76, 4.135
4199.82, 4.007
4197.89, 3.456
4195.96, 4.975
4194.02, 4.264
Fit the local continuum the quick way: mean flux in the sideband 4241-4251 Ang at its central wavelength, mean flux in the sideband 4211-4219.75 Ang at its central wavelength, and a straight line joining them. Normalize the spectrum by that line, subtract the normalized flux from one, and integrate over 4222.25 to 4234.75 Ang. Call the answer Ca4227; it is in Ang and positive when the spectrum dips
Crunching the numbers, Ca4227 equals 0.9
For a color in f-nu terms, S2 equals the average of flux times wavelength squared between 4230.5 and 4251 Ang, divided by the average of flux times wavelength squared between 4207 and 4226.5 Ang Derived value 0.9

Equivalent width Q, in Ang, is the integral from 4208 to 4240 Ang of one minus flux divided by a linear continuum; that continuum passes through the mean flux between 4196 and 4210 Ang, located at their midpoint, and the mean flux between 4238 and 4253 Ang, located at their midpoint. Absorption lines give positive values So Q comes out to 0.8 Ang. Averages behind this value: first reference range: 4.4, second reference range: 4.11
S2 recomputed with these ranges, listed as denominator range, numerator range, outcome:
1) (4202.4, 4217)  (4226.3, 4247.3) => 0.88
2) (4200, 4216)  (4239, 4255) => 0.95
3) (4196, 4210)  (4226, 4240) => 0.88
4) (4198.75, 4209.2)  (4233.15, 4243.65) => 0.95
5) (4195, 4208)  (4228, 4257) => 0.95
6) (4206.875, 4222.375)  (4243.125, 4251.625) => 0.88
